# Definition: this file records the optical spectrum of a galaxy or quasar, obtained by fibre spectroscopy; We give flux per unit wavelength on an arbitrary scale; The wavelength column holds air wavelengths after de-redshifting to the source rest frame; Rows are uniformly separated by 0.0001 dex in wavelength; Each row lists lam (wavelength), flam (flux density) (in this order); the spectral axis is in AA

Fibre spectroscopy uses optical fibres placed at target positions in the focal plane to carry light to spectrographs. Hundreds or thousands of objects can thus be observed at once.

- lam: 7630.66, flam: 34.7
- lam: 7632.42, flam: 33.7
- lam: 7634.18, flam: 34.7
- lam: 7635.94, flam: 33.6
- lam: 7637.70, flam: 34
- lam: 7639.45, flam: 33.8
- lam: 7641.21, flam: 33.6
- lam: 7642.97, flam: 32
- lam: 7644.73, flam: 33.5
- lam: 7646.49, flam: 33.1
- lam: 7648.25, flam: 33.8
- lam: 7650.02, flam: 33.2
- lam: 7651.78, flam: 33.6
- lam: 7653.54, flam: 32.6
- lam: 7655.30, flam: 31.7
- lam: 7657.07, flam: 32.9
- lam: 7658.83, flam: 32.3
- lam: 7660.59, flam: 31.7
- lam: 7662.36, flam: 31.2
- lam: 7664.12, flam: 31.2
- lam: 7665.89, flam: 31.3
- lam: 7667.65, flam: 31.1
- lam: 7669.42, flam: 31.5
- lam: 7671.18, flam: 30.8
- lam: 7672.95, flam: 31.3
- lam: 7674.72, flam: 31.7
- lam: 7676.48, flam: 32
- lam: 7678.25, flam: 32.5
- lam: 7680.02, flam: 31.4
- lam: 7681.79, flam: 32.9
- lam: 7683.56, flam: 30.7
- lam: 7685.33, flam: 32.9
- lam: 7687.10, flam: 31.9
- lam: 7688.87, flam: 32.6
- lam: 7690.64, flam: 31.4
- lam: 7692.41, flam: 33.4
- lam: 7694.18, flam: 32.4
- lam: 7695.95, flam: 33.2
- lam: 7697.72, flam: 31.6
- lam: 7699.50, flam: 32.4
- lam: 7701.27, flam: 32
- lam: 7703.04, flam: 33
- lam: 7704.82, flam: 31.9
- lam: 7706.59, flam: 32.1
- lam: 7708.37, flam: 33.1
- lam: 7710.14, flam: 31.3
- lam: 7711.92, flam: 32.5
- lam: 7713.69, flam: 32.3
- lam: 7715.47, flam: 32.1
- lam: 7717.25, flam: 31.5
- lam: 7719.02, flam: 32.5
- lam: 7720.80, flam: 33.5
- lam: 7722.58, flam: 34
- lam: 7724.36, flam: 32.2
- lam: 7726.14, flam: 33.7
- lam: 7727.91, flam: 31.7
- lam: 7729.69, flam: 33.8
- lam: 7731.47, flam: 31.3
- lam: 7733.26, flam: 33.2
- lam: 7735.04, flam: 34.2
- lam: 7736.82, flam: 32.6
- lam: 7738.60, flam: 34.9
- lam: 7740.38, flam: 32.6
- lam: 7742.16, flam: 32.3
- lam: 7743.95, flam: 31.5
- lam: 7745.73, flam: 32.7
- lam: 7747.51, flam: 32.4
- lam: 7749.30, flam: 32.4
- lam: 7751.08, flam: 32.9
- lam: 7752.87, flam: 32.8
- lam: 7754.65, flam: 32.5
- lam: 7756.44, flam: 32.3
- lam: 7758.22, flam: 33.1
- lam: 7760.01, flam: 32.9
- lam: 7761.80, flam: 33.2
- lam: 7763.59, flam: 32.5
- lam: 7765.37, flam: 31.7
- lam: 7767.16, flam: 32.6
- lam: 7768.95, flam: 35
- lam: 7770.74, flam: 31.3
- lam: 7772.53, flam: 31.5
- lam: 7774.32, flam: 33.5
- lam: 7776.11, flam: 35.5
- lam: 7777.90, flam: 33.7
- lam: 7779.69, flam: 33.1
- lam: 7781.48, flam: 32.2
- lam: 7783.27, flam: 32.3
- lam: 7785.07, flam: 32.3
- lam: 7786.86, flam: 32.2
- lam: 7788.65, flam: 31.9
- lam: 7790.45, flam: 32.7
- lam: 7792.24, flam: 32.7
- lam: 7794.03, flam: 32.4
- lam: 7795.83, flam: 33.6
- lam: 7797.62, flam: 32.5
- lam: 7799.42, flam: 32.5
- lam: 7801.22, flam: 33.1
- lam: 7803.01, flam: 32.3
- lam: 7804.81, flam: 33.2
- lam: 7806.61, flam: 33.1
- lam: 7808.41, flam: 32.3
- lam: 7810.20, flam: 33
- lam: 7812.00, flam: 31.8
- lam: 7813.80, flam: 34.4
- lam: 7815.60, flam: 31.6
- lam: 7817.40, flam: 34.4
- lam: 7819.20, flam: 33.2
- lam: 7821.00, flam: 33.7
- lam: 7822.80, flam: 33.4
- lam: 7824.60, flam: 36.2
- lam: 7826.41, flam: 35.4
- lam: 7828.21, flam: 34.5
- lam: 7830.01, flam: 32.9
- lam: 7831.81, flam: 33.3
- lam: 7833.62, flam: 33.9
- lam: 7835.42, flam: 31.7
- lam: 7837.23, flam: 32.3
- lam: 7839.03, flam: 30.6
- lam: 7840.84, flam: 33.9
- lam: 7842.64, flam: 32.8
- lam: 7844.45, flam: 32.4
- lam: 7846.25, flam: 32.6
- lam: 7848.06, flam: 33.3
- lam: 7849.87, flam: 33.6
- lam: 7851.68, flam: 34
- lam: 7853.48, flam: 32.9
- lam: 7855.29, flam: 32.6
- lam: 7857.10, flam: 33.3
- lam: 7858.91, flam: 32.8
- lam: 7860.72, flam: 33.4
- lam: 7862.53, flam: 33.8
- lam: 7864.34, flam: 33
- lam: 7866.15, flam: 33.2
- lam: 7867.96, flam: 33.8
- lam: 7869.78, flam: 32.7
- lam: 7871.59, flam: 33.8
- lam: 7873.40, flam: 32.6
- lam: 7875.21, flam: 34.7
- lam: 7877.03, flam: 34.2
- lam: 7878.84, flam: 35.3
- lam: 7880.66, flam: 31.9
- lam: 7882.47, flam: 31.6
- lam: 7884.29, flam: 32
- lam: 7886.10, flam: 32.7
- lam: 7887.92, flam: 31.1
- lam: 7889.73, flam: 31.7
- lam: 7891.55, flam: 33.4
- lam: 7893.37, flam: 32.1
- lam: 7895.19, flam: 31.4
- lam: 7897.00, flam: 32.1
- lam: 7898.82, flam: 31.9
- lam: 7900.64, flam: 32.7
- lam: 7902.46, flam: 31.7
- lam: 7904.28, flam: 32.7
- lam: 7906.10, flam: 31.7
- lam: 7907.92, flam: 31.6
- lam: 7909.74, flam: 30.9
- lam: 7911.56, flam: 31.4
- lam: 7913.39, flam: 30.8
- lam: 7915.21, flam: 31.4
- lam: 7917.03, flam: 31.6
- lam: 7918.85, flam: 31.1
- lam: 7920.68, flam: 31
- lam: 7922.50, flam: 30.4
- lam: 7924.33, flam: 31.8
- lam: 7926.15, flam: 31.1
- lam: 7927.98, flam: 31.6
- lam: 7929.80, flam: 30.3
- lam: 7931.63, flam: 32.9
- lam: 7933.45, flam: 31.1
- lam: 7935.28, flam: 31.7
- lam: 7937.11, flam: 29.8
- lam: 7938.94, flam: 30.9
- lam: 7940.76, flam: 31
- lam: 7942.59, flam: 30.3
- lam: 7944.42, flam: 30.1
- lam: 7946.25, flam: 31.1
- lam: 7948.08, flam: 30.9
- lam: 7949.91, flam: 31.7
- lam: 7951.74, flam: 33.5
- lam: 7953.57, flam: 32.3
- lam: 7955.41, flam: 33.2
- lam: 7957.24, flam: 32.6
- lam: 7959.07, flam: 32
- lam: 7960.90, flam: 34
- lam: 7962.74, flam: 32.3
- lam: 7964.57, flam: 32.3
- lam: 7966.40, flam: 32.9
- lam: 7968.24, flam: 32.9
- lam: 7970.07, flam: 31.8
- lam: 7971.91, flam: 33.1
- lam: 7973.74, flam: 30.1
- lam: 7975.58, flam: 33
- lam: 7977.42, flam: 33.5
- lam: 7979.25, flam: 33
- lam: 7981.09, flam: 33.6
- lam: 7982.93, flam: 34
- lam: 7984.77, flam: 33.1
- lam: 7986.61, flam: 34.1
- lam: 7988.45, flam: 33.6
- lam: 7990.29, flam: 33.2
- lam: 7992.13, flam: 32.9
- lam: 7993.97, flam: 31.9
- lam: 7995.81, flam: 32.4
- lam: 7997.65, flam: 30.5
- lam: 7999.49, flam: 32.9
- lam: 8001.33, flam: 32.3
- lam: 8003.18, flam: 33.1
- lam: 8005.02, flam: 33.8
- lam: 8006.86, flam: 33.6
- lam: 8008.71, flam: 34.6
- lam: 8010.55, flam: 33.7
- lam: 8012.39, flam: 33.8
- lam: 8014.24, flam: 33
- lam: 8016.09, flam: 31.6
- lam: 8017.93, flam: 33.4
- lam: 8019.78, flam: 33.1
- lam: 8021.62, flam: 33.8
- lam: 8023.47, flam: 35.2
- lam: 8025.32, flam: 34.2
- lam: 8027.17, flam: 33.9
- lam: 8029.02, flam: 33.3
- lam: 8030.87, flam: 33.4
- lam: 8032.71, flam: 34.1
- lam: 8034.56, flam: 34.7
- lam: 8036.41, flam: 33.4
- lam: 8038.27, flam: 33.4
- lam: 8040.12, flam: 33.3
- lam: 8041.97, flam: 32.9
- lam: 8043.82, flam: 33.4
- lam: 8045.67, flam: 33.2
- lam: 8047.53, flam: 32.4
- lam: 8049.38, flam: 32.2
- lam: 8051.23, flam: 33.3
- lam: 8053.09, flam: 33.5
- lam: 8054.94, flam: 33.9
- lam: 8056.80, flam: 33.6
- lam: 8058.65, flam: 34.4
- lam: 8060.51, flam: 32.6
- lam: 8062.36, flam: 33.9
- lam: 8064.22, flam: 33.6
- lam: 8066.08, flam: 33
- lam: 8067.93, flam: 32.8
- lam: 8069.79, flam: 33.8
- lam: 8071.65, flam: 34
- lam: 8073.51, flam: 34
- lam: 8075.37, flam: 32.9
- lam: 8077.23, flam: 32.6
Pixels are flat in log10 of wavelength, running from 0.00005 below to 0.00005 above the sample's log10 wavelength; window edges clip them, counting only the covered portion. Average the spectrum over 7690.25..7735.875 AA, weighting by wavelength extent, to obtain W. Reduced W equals 32.6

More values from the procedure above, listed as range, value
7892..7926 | 31.6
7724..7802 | 32.8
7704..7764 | 32.7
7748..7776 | 32.7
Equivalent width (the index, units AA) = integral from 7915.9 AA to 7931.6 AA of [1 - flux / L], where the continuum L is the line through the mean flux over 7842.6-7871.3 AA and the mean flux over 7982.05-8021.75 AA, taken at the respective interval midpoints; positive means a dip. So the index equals 0.9 AA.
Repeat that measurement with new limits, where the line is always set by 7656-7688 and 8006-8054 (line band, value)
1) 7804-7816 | -0.15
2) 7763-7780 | -0.44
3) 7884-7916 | 0.97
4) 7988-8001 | 0.34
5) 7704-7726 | -0.36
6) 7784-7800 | -0.11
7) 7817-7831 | -0.75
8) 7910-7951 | 2.35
